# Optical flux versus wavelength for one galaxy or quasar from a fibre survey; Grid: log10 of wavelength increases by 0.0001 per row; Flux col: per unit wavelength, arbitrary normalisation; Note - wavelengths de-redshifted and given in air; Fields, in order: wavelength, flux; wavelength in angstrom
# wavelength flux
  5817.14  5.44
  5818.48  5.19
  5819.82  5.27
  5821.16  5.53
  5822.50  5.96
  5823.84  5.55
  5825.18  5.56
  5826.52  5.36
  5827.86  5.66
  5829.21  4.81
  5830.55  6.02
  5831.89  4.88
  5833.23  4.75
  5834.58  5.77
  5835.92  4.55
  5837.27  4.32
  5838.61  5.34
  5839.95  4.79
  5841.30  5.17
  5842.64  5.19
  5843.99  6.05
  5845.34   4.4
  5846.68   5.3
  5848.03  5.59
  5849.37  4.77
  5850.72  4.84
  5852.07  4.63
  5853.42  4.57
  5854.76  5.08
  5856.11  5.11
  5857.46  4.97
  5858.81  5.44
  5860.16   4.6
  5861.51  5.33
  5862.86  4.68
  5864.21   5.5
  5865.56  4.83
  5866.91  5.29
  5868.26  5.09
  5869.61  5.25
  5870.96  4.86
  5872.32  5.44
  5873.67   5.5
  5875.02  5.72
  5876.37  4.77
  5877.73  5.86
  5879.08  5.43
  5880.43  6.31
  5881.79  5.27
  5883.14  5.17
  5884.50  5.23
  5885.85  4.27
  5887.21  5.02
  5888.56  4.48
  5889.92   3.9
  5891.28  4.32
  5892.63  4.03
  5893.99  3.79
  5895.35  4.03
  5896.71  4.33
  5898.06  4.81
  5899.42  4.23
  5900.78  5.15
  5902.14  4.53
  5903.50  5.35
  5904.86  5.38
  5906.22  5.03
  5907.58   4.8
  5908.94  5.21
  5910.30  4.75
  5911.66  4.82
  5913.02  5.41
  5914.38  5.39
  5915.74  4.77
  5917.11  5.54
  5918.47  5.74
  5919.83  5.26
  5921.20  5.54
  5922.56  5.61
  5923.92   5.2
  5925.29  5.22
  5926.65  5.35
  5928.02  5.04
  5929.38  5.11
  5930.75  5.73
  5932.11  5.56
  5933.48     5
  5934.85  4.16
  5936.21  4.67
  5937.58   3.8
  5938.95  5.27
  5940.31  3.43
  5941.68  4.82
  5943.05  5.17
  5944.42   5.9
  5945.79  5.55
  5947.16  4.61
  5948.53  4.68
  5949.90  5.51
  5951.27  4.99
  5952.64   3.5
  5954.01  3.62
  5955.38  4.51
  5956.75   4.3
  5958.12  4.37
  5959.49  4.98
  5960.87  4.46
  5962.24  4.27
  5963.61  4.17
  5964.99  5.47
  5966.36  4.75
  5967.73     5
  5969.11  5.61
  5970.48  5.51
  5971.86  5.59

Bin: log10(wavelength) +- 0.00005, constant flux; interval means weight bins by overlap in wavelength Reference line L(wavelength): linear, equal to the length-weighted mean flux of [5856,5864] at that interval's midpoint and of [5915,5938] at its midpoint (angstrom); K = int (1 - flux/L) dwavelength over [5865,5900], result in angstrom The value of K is 1.3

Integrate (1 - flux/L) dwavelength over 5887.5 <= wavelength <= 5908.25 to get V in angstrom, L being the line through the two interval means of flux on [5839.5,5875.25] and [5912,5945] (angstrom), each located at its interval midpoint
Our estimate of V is 2.2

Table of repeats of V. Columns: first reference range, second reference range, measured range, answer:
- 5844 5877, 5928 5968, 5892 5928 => -0.7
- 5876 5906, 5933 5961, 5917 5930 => -1.8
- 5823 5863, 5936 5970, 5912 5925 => -1.4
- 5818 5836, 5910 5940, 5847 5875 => 1.1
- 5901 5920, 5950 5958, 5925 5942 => -0.5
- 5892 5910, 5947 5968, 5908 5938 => -3.3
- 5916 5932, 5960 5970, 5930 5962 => 2.4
